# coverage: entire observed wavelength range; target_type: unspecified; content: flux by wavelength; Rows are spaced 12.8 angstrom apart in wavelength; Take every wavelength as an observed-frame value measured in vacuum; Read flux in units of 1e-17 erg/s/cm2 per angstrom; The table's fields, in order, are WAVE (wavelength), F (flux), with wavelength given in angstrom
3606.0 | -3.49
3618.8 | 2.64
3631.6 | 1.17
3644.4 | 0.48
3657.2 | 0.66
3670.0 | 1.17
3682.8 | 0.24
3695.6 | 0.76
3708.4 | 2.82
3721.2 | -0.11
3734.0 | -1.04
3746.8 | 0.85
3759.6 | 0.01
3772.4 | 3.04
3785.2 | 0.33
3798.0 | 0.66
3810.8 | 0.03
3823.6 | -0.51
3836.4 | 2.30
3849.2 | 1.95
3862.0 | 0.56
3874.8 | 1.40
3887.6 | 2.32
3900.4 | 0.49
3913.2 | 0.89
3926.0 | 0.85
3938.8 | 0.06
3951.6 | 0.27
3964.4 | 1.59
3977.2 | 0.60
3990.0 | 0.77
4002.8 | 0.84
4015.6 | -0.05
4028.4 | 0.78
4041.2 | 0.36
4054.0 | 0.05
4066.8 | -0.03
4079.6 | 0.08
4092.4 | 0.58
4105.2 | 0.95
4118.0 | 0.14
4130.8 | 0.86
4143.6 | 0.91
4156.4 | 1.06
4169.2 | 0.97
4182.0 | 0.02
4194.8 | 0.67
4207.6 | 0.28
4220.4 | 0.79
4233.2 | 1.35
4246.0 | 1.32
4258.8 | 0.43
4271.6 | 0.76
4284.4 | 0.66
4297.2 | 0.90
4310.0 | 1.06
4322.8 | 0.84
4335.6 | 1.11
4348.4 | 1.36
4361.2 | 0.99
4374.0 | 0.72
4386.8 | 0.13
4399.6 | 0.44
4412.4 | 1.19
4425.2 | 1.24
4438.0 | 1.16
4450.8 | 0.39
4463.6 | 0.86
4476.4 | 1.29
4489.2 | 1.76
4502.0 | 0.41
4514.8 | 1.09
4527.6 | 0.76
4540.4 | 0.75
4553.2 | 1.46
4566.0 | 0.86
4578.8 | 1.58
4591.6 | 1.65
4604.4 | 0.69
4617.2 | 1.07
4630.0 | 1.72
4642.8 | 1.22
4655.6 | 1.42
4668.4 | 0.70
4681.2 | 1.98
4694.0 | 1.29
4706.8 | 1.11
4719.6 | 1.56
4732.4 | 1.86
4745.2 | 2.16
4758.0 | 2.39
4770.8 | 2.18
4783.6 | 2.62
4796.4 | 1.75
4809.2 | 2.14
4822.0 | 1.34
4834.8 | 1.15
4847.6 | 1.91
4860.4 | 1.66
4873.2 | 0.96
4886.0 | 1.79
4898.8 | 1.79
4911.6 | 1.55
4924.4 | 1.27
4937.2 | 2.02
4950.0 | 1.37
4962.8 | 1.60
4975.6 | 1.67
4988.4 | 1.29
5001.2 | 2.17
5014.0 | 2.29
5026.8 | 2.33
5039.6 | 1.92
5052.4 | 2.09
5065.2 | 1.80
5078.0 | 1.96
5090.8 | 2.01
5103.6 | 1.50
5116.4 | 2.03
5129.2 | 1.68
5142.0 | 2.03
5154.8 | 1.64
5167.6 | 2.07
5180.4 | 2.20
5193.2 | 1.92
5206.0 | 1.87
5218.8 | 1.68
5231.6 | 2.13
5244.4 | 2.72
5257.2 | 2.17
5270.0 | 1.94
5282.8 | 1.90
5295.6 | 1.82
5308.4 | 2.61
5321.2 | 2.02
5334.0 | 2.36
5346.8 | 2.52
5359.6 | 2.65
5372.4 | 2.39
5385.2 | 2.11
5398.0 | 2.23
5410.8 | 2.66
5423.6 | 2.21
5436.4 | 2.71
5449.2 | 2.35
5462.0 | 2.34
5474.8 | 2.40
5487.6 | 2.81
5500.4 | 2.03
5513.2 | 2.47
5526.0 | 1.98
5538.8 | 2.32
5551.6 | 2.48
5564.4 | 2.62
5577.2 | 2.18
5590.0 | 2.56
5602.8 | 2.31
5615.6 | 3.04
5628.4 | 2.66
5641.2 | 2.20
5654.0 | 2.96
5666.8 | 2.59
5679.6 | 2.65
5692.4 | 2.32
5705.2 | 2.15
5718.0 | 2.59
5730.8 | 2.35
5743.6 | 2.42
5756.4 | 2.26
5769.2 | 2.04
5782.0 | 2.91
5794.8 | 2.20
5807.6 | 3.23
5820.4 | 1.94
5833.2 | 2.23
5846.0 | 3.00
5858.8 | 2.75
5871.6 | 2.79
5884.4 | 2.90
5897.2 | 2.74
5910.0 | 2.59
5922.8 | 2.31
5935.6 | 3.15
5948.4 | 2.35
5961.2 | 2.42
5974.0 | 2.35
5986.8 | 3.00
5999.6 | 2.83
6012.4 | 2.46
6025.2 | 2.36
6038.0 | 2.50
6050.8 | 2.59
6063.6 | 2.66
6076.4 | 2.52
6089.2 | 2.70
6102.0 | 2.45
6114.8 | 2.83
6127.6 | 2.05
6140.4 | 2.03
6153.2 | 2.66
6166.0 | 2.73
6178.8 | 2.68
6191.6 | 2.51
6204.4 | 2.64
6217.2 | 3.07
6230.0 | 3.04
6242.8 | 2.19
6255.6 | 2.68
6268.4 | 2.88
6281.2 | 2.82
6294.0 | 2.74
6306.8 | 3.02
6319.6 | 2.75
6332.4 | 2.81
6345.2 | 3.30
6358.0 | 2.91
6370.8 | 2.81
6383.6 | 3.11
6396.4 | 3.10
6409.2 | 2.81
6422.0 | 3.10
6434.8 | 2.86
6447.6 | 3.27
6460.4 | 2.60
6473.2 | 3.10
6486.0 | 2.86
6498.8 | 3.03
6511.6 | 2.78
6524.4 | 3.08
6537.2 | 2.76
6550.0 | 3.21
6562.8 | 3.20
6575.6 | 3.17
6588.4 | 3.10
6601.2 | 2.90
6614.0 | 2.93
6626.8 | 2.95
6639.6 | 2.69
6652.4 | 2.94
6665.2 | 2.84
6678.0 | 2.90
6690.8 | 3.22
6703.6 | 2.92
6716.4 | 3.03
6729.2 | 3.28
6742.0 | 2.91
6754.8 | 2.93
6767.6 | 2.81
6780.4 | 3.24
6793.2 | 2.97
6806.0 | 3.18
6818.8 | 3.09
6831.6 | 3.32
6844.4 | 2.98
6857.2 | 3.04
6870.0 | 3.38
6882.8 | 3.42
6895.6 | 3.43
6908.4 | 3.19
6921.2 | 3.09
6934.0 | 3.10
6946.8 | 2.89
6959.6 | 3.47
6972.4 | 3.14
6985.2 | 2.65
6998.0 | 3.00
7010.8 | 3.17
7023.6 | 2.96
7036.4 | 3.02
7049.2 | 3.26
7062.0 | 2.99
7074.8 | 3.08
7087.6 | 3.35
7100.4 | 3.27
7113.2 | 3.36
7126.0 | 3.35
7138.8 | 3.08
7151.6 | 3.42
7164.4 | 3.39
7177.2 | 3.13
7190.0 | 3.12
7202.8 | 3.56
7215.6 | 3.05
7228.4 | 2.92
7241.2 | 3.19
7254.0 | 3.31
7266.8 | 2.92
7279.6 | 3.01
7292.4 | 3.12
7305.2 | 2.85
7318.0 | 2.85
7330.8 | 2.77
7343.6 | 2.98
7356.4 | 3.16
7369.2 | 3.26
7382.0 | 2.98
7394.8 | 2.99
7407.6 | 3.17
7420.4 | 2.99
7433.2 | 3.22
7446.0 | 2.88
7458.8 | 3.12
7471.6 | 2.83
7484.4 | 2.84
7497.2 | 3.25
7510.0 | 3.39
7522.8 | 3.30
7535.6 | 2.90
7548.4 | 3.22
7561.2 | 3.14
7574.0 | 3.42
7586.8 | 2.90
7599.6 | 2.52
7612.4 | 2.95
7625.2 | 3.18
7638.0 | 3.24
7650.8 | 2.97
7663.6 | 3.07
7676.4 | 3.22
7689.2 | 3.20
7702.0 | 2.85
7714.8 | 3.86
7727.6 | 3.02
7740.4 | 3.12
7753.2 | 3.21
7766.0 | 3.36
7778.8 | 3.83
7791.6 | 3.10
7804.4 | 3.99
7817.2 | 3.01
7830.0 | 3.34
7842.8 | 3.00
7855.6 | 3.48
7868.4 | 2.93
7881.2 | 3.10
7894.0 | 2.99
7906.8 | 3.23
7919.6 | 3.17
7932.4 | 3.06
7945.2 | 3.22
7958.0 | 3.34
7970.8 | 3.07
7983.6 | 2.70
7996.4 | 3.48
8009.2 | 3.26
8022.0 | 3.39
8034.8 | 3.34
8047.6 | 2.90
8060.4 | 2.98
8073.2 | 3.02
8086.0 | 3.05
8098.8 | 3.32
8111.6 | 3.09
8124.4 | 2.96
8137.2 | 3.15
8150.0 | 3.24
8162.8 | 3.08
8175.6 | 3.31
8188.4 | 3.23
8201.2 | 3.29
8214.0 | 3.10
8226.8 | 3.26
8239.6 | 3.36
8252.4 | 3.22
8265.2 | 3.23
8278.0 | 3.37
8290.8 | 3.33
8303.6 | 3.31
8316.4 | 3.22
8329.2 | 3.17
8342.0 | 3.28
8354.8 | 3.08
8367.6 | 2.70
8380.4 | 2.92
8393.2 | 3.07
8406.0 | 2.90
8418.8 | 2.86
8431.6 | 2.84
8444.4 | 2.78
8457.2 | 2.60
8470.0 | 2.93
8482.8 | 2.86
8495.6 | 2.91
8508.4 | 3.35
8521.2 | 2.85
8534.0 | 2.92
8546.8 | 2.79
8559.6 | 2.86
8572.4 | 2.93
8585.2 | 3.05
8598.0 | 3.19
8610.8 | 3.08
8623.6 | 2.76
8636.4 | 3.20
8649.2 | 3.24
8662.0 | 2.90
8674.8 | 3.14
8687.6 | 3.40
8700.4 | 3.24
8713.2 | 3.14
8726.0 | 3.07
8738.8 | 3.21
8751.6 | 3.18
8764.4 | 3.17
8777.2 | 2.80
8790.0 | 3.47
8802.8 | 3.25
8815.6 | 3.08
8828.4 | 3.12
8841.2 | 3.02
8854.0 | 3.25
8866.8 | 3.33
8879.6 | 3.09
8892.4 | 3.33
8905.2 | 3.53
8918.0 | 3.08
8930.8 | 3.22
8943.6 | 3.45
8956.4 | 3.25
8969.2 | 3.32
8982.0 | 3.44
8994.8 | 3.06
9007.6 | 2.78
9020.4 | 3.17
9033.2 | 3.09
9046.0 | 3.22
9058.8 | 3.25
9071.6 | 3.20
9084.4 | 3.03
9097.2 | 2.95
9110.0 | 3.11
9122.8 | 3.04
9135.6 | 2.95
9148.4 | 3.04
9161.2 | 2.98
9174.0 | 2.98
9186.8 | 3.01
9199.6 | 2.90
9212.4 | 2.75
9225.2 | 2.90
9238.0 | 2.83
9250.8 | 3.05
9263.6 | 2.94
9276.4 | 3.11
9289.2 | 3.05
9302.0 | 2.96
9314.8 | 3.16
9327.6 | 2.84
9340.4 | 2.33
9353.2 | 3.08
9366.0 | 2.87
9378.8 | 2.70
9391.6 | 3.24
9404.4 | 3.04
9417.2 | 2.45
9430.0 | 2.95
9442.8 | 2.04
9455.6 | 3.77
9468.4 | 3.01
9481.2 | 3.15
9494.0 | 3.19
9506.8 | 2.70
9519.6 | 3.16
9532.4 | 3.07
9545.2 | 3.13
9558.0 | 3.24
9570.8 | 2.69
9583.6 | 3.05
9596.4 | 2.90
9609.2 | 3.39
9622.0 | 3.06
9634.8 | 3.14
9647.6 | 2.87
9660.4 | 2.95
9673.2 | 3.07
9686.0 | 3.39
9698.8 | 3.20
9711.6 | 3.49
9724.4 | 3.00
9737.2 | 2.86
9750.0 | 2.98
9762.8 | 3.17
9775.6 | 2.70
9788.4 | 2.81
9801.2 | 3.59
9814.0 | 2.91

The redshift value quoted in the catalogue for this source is 0.19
